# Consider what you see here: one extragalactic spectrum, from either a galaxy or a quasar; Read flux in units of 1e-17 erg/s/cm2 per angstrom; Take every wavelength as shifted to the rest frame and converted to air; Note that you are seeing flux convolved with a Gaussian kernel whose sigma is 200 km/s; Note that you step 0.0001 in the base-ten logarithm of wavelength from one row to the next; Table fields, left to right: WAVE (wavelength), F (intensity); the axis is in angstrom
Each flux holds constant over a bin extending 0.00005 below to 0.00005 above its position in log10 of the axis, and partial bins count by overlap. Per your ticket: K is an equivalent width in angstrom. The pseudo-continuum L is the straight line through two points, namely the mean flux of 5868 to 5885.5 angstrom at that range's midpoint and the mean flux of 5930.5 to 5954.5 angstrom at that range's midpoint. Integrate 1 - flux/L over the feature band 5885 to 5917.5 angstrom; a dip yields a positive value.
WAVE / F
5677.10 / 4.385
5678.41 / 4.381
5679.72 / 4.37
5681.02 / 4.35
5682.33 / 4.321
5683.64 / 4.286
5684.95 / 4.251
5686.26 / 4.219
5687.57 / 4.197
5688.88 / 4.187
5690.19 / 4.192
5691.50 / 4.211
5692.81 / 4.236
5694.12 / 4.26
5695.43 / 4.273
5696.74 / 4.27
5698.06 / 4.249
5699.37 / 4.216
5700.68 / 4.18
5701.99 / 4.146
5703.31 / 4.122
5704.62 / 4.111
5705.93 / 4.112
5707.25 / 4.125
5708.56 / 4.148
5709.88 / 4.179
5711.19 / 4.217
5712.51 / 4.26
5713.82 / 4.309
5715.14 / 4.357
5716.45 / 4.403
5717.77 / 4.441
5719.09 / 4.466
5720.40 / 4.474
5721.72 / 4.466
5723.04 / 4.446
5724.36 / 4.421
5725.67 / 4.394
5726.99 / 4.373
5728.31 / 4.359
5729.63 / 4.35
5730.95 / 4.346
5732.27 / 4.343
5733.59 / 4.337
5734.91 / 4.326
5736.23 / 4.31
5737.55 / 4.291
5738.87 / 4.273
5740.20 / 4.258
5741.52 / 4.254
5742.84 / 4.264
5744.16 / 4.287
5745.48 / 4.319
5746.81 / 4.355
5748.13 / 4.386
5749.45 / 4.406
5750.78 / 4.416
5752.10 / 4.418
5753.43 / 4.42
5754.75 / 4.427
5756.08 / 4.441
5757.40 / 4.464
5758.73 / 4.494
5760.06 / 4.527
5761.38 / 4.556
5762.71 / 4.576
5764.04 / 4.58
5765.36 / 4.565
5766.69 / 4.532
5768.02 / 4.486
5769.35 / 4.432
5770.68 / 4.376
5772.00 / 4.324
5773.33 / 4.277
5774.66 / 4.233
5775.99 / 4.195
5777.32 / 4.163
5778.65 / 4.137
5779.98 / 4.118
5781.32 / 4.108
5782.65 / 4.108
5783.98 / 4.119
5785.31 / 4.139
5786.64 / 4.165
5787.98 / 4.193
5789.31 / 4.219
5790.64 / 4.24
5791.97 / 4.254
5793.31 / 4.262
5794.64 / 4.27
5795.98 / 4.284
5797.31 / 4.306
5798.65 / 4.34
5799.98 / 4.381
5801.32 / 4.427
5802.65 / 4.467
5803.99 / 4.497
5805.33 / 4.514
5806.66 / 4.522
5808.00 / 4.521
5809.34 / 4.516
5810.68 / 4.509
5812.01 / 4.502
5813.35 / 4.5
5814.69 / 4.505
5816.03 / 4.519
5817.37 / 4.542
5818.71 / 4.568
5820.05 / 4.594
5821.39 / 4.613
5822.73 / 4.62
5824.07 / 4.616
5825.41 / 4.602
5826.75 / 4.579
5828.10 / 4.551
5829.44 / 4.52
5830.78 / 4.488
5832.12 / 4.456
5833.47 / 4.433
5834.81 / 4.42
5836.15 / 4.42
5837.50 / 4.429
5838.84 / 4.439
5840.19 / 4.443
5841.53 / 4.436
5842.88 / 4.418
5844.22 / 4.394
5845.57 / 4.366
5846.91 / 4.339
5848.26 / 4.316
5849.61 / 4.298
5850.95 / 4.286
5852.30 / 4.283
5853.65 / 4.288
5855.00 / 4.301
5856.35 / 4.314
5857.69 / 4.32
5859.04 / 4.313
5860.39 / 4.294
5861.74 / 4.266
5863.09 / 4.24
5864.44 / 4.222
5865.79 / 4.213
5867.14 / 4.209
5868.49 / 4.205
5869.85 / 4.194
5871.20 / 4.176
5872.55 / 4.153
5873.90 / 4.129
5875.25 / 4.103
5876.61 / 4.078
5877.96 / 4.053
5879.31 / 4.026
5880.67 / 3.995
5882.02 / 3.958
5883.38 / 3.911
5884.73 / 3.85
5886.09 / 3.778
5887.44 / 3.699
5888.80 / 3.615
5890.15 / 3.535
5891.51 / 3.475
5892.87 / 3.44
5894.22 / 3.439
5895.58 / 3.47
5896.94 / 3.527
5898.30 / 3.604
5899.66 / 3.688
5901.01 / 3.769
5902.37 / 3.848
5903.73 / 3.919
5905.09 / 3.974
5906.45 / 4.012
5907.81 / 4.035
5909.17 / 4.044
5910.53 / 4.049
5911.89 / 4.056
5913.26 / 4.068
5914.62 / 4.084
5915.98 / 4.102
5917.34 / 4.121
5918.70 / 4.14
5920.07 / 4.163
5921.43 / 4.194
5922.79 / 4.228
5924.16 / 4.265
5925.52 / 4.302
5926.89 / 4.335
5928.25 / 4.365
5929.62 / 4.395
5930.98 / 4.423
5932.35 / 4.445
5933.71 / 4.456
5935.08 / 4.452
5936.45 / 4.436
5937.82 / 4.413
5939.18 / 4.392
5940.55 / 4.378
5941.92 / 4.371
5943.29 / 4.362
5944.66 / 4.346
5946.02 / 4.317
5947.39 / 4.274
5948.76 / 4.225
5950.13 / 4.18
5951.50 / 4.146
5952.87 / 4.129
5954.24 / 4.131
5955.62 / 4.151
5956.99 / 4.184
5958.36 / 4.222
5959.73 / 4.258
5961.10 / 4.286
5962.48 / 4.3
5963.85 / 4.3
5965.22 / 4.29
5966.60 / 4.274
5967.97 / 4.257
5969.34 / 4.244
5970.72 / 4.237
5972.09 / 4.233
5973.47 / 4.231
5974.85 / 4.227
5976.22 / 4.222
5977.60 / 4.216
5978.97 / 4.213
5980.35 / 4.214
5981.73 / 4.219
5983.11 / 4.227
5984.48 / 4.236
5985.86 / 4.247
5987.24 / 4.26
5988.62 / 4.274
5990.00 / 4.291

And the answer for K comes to 2.8 angstrom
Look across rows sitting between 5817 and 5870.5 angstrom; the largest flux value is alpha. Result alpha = 4.62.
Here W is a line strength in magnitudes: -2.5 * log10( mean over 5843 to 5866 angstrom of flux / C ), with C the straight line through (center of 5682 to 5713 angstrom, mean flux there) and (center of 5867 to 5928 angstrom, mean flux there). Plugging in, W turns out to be -0.077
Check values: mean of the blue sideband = 4.2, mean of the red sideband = 3.96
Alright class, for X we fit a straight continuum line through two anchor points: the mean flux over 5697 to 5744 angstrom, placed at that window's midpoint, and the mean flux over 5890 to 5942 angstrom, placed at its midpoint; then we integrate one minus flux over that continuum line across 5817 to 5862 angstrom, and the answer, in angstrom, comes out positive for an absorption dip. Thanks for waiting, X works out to -2.97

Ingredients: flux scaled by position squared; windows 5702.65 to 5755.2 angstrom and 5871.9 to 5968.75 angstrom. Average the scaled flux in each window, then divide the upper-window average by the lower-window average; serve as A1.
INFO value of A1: 1.0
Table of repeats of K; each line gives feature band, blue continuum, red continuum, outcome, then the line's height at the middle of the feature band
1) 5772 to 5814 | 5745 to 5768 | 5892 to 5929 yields 0.38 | 4.35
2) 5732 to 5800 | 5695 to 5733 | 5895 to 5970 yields -0.94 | 4.27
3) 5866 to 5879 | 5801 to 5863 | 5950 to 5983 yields 0.70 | 4.38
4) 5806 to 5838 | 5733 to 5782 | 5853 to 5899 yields -2.85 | 4.15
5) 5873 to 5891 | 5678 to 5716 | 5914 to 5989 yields 1.50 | 4.26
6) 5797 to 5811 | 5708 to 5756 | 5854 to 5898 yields -0.98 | 4.17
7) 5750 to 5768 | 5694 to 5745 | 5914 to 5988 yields -0.86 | 4.29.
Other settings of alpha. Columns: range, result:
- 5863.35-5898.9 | 4.222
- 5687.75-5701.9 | 4.273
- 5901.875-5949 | 4.456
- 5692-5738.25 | 4.474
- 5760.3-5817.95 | 4.58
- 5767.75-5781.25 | 4.486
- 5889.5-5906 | 3.974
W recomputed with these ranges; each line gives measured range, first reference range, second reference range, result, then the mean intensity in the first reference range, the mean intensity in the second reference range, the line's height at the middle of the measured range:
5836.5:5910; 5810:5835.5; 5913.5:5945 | 0.09 mag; 4.53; 4.31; 4.43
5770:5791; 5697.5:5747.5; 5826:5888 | 0.02 mag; 4.3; 4.25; 4.28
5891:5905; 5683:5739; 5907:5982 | 0.17 mag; 4.28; 4.25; 4.25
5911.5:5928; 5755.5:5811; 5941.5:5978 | 0.02 mag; 4.35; 4.24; 4.27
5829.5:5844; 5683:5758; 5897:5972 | -0.05 mag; 4.3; 4.19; 4.24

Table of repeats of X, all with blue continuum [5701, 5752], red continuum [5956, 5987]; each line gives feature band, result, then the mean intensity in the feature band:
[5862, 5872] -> 0.1 angstrom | 4.21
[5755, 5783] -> -0.5 angstrom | 4.37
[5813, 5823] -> -0.6 angstrom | 4.56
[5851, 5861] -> -0.1 angstrom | 4.3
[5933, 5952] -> -0.4 angstrom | 4.34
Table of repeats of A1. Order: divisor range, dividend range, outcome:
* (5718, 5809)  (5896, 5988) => 1.02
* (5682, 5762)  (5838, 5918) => 0.99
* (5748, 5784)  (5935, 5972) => 1.04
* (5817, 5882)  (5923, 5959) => 1.02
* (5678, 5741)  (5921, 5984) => 1.09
